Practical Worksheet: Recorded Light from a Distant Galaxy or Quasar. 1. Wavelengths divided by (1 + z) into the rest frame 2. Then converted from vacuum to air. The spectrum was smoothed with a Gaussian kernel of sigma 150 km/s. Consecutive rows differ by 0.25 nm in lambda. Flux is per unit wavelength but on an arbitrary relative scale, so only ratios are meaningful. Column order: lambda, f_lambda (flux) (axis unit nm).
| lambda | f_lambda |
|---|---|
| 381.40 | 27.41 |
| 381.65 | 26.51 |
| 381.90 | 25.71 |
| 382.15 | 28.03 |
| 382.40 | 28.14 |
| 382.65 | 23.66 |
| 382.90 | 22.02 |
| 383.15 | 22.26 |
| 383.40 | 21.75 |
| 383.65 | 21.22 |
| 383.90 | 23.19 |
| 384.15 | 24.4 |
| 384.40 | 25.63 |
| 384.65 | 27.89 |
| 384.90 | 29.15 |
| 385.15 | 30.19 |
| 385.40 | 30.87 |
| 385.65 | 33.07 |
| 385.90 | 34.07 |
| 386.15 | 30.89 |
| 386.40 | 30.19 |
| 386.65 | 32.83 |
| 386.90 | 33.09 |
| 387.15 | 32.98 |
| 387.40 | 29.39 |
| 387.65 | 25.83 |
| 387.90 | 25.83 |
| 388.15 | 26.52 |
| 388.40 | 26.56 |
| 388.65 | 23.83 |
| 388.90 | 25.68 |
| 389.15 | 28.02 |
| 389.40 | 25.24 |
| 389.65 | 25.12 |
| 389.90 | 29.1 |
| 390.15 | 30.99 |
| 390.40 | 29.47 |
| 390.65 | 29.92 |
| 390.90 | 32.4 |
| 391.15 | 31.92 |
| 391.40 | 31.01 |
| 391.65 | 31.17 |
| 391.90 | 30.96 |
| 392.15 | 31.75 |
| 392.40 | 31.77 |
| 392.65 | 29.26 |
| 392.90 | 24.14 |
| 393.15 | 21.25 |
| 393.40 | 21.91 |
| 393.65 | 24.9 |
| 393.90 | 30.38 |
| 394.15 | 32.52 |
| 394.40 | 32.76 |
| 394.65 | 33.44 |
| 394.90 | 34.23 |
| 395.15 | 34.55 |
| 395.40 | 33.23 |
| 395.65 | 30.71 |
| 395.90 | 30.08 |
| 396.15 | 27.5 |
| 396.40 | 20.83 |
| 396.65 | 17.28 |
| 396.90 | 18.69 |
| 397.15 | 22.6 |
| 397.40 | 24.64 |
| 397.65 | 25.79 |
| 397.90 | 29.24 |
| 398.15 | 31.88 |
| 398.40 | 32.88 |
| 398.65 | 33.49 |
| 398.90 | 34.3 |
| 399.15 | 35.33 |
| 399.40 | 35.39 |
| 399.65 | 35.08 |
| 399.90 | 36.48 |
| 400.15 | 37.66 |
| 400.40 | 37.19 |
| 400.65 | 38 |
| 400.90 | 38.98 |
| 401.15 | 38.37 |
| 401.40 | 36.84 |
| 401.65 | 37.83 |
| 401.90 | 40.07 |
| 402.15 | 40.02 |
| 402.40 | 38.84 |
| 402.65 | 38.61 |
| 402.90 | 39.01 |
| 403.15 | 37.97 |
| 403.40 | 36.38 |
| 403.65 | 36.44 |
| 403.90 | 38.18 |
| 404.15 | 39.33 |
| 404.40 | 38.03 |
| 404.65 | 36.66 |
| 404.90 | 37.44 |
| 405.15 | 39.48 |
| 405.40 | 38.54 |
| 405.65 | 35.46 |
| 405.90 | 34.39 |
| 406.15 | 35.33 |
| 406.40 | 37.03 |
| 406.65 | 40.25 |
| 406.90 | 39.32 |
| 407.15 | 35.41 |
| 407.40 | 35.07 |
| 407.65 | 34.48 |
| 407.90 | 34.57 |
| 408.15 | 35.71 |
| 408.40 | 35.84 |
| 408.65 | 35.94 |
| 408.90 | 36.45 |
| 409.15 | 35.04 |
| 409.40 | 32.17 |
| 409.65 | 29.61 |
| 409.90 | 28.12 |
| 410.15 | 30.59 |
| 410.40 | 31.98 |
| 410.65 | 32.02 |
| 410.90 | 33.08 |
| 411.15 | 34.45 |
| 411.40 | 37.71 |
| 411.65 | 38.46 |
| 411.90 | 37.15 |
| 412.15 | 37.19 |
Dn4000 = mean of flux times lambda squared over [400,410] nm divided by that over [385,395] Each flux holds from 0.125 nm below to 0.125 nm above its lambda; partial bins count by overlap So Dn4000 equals 1.35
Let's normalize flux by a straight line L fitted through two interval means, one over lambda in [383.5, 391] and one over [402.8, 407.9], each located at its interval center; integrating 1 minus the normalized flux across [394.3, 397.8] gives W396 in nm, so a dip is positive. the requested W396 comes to 0.54 nm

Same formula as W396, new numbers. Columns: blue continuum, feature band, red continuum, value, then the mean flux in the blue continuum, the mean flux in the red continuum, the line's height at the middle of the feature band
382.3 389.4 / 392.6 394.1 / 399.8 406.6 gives 0.30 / 27.4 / 37.8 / 31.9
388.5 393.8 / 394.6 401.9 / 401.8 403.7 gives 0.55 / 28.1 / 38.5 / 34.4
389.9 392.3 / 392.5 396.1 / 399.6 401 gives 0.40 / 31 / 37.3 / 33.2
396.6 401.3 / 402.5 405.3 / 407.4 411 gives -0.46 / 32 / 33.3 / 32.6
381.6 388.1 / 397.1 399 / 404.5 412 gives 0.14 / 27.6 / 35.3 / 31.9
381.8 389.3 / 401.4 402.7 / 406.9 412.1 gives -0.27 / 27.4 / 34.4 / 32.2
